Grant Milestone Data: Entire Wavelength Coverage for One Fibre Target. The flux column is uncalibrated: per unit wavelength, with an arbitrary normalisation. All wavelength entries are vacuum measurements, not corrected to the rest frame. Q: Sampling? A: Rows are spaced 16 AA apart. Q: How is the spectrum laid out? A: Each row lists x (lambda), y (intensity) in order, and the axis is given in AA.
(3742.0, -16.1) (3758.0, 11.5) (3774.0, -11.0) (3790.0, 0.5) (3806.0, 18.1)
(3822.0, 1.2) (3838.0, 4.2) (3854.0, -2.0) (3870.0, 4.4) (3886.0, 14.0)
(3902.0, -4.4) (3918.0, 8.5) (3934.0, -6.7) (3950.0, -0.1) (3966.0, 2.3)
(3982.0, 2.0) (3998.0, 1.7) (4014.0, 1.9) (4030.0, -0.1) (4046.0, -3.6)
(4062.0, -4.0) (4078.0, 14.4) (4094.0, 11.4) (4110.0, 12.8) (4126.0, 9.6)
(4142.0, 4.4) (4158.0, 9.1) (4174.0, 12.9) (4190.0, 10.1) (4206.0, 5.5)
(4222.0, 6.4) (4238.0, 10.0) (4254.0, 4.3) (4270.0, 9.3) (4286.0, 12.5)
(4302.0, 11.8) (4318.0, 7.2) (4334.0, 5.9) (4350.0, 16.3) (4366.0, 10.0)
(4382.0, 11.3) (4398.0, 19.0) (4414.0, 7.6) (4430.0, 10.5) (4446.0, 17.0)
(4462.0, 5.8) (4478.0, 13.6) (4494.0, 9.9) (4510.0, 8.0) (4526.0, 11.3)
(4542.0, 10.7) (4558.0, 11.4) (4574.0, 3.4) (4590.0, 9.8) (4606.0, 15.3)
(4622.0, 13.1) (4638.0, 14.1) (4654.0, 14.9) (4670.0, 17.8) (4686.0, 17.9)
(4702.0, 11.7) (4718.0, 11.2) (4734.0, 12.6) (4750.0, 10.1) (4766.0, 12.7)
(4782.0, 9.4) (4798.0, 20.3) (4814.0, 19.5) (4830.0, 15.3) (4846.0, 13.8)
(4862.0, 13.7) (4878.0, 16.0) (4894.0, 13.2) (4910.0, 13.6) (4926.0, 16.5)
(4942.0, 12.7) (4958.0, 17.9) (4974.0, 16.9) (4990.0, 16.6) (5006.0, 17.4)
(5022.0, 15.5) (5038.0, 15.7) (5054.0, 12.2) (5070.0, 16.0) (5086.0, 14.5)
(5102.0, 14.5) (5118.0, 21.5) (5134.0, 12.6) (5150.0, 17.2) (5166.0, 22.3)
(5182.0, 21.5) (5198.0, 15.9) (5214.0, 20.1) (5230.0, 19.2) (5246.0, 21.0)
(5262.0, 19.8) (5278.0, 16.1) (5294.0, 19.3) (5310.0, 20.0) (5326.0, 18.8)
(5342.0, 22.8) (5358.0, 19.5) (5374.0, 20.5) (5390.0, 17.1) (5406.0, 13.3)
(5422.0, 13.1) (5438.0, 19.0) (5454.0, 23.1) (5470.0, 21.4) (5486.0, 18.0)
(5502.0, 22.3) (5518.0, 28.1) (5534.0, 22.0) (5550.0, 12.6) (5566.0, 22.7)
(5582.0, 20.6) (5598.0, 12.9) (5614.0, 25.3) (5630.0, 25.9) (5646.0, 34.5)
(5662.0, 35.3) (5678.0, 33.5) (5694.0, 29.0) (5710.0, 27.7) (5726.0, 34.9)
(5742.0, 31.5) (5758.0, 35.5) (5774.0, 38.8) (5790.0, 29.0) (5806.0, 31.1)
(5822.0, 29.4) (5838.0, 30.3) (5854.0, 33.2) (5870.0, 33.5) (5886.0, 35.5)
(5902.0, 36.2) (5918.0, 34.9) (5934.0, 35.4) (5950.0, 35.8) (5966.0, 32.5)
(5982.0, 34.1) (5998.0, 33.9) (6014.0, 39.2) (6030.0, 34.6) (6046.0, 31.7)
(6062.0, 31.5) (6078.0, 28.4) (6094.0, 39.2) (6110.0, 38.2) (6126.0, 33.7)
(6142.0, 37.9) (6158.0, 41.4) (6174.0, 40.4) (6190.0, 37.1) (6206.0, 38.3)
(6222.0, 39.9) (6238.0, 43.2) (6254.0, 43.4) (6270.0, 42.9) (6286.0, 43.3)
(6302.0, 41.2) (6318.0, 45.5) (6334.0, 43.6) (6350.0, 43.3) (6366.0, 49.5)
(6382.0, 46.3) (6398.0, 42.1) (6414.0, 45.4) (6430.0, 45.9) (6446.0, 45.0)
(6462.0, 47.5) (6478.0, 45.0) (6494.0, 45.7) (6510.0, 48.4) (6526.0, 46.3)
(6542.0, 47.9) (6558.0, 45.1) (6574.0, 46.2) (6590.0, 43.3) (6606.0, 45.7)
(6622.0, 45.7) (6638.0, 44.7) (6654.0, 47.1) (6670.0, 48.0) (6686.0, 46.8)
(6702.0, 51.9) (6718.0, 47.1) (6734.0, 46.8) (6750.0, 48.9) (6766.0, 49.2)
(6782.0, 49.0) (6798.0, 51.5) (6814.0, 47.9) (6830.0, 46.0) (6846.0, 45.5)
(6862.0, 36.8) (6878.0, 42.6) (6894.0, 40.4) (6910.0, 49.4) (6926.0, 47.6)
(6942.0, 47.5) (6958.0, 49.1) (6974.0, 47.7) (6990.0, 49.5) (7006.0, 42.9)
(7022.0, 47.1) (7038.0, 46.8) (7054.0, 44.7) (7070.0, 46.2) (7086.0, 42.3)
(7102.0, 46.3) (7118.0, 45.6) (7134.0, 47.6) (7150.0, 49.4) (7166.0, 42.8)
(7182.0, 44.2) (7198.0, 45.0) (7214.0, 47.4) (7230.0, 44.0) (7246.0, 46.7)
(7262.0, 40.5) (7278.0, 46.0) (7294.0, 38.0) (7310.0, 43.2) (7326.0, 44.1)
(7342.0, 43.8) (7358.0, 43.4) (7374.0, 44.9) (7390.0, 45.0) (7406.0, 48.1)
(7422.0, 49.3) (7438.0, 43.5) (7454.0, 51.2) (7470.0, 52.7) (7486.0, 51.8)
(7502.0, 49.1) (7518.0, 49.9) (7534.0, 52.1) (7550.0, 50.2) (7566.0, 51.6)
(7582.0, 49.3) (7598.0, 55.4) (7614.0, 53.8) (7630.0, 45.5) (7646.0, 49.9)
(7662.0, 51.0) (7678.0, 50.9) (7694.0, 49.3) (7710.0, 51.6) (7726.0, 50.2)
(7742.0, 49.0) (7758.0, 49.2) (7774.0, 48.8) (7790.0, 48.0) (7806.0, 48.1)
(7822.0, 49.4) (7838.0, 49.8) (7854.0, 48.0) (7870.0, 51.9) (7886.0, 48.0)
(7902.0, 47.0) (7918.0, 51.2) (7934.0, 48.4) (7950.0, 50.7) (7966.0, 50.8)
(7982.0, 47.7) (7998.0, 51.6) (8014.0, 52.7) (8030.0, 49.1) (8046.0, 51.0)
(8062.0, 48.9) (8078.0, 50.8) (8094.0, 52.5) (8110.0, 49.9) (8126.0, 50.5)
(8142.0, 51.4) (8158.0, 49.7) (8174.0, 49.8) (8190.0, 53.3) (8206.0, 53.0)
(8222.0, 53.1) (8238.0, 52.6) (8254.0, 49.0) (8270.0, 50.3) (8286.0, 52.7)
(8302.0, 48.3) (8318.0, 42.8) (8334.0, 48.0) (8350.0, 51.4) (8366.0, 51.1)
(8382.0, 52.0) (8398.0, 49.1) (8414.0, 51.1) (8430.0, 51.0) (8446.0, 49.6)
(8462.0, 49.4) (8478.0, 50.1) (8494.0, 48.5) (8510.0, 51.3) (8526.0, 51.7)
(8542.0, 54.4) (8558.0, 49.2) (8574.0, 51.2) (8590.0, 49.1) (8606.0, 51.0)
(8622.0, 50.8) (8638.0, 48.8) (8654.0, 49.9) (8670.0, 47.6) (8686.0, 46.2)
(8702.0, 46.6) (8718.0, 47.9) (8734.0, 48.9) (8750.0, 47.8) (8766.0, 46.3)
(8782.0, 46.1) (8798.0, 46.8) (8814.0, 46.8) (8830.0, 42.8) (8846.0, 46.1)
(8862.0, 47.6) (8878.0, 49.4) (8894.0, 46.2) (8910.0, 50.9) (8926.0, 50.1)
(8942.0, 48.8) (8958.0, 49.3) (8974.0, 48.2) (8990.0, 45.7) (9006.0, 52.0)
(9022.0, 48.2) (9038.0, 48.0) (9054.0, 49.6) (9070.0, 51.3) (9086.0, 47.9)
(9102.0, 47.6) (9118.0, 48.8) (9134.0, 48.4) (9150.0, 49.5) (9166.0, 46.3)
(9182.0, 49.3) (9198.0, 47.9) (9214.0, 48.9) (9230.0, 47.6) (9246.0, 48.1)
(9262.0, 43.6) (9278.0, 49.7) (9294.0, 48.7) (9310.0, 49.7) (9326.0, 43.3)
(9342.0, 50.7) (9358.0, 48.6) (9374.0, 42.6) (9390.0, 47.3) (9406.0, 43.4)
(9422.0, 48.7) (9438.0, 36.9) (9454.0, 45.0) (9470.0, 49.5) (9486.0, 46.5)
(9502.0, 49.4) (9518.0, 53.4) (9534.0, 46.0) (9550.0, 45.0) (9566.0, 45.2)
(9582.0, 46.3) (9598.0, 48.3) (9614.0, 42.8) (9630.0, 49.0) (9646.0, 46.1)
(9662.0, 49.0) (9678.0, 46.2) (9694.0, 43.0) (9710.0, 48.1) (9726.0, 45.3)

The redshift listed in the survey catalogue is 0.41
